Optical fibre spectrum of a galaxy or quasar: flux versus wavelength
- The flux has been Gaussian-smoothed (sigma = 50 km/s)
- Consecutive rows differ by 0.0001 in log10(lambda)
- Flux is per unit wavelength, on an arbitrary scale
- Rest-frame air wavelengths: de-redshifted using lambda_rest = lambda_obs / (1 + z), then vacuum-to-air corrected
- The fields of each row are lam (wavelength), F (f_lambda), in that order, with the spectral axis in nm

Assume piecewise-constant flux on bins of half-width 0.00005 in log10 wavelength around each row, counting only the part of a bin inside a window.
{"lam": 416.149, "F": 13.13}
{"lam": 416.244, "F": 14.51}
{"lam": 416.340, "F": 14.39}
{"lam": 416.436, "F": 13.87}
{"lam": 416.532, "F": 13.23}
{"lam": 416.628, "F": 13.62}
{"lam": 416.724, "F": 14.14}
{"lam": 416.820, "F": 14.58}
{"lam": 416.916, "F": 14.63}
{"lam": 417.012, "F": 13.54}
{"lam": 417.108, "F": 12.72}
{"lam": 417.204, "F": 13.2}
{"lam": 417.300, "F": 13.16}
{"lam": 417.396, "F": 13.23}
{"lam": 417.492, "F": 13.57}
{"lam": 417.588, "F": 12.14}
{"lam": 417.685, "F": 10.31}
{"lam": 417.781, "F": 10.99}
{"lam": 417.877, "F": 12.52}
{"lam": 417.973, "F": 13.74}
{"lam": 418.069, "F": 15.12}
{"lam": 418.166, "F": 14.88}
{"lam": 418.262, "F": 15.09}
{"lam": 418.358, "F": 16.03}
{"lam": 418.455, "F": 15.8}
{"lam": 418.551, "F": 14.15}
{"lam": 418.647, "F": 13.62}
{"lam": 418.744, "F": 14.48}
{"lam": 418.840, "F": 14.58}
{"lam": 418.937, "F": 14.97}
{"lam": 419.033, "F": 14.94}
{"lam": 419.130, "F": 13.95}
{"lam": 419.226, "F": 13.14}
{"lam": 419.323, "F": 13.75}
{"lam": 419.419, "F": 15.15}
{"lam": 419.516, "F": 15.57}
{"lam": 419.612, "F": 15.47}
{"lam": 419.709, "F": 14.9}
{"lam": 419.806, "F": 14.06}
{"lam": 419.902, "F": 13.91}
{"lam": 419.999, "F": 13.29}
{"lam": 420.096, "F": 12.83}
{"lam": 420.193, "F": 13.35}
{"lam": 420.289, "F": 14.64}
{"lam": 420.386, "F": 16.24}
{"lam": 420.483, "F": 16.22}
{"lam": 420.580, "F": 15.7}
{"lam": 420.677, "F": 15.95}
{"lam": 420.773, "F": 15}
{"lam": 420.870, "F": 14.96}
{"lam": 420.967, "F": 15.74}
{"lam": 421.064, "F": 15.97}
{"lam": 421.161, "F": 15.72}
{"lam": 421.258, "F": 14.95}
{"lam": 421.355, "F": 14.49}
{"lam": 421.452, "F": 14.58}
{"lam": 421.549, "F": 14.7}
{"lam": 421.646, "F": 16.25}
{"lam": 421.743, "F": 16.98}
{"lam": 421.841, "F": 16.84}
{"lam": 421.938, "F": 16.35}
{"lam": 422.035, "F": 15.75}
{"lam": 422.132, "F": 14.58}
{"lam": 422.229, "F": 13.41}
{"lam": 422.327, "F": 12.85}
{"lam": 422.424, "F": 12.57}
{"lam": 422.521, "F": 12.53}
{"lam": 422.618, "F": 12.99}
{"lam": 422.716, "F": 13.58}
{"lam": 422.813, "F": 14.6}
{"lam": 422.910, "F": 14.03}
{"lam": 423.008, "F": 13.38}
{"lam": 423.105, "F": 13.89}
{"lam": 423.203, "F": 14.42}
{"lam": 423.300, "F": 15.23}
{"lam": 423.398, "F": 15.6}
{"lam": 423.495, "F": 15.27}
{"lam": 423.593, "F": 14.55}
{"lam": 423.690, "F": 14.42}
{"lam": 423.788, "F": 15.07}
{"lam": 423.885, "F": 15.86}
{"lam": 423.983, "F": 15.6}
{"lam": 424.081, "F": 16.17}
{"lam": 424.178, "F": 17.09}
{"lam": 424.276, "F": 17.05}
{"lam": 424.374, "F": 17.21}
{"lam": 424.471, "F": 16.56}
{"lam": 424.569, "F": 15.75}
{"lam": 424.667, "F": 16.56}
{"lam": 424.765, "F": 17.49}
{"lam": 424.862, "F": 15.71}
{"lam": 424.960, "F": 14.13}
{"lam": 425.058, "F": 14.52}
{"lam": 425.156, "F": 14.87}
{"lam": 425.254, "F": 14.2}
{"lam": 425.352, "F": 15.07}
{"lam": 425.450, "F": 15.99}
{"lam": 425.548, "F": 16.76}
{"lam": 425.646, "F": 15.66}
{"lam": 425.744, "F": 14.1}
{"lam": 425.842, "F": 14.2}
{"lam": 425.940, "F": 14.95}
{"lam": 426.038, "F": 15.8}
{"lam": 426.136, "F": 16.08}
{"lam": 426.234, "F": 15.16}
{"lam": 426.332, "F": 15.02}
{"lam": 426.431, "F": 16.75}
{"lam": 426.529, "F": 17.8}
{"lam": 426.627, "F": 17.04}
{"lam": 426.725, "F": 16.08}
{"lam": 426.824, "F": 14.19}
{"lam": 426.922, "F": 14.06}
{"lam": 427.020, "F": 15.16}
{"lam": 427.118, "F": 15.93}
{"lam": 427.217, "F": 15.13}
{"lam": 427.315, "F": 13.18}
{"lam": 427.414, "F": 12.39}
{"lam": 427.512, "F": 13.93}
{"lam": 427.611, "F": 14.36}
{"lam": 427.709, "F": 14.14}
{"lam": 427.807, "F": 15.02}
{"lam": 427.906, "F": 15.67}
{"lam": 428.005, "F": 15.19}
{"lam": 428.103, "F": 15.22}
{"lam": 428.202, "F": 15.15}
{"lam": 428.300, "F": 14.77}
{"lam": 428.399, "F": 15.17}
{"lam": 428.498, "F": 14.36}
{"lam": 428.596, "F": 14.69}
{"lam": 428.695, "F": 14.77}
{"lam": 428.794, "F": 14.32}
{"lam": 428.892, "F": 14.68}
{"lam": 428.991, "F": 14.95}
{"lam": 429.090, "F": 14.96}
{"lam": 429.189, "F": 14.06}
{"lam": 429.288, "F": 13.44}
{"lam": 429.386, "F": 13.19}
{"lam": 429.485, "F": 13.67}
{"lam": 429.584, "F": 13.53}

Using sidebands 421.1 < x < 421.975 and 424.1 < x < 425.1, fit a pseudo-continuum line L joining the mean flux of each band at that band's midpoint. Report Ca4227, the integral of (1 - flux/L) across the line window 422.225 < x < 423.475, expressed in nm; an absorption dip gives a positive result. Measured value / 0.16 nm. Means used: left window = 15.6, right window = 16.2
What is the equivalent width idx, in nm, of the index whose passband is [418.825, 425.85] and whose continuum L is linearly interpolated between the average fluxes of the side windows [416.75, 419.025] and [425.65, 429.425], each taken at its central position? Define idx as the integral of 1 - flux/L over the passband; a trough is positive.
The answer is -0.340 nm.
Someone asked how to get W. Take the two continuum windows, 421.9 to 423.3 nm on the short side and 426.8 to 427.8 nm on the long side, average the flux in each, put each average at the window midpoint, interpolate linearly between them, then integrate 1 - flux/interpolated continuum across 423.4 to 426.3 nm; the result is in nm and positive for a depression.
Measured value -0.30 nm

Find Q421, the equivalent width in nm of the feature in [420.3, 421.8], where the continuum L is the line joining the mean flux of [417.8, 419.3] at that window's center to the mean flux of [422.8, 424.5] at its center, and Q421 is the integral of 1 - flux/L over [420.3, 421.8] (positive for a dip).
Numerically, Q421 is -0.07 nm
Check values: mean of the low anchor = 14.4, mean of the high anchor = 15.3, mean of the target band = 15.5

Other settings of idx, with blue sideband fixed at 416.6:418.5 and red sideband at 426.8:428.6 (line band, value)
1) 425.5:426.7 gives -0.11 nm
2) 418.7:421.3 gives -0.17 nm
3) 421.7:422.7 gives -0.02 nm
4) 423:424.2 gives -0.08 nm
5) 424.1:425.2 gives -0.14 nm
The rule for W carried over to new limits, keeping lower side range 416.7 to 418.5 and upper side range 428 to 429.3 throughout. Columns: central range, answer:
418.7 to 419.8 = -0.06 nm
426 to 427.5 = -0.08 nm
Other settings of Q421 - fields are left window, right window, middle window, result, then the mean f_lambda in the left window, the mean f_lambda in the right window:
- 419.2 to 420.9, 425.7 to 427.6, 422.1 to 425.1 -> -0.004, 14.7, 15.1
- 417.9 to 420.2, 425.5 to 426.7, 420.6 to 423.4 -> 0.047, 14.4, 15.8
